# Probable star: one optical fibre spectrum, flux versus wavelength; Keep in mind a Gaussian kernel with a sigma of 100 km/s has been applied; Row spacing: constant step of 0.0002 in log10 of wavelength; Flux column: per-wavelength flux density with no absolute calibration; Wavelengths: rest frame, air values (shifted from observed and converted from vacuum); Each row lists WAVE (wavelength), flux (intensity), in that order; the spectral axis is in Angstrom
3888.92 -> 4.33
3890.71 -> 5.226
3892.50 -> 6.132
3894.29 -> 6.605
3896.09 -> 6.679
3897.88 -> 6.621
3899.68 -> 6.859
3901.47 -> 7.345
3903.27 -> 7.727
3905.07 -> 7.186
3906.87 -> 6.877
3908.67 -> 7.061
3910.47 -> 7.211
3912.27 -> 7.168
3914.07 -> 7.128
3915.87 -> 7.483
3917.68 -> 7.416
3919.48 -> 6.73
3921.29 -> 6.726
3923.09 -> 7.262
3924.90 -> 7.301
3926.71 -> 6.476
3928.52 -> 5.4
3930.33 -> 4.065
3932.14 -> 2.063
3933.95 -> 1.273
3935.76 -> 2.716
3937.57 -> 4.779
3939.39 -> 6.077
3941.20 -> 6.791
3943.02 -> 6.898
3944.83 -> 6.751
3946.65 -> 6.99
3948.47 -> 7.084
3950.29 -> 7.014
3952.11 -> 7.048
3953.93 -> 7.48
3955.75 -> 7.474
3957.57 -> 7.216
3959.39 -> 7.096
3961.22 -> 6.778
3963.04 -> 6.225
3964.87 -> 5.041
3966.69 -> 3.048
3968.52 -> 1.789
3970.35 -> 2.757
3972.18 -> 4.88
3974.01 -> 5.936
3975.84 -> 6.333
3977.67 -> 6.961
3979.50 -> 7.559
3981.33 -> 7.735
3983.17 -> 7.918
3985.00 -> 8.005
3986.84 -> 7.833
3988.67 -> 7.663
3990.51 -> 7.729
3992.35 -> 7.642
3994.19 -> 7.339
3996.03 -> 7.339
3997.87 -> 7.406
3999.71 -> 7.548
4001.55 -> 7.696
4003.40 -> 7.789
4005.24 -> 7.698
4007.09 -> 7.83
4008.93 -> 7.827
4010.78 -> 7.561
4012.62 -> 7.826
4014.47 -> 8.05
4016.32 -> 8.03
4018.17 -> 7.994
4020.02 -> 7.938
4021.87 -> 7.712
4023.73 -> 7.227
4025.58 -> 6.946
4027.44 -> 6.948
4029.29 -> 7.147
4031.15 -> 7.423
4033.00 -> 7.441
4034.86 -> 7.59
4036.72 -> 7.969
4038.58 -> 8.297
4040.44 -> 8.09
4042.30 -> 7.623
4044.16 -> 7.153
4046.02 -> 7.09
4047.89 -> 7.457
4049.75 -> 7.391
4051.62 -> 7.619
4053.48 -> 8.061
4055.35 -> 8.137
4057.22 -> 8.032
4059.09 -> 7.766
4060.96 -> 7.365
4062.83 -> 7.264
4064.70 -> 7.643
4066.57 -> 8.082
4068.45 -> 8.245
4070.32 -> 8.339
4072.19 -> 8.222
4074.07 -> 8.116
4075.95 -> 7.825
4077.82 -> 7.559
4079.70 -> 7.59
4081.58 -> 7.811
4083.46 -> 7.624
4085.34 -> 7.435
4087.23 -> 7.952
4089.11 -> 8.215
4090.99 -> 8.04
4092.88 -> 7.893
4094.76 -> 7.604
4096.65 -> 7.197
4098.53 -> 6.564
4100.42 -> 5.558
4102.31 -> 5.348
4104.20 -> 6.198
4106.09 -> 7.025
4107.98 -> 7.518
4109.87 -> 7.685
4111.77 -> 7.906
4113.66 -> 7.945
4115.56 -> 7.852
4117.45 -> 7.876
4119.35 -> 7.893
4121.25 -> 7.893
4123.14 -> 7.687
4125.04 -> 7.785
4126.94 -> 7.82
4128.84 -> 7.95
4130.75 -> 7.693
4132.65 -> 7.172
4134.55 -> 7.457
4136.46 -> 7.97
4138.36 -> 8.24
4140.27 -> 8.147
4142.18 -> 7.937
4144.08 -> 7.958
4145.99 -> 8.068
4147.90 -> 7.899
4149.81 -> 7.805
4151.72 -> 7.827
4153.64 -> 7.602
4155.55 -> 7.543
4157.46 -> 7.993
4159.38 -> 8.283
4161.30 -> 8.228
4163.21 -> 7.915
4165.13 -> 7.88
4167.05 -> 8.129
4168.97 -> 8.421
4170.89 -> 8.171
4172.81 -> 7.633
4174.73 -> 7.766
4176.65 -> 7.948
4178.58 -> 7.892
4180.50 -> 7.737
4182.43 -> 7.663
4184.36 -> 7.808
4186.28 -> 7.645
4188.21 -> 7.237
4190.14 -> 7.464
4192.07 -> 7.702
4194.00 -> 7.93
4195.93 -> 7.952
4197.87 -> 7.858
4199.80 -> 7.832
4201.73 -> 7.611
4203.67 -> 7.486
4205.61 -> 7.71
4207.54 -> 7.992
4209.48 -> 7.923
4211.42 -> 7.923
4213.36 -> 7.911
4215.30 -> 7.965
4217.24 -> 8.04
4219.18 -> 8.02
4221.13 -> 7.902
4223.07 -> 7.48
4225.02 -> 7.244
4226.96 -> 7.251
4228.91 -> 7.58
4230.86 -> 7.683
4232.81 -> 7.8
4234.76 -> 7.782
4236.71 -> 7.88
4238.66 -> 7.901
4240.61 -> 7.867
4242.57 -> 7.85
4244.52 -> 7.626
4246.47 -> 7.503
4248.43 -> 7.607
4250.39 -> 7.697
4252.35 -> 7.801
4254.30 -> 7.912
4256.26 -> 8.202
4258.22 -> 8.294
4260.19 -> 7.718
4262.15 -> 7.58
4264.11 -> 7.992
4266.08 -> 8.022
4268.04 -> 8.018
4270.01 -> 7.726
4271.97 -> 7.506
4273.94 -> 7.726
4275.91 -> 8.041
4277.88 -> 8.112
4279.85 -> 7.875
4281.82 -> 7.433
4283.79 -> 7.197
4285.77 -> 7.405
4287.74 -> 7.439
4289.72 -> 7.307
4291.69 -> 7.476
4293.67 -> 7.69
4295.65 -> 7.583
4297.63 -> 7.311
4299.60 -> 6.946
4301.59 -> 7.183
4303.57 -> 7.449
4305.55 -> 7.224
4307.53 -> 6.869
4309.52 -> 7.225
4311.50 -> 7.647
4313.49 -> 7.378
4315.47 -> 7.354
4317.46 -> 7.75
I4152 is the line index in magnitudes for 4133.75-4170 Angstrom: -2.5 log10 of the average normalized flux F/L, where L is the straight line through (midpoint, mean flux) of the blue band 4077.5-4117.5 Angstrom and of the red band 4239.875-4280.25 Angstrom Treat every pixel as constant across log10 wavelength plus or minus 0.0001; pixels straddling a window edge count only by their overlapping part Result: -0.06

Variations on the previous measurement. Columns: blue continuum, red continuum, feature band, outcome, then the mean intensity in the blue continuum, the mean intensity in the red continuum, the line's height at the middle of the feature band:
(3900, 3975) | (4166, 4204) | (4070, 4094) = -0.12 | 6.05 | 7.8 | 7.07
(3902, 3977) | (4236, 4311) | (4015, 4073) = -0.18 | 6.02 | 7.64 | 6.53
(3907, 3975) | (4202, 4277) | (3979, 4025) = -0.22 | 5.92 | 7.79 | 6.3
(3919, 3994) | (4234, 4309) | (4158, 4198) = -0.10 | 6.12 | 7.65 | 7.19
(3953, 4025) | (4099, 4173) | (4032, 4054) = -0.06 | 6.98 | 7.68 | 7.24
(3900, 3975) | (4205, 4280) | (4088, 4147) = -0.07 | 6.05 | 7.81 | 7.09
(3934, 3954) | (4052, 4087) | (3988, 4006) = -0.12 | 6.07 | 7.84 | 6.81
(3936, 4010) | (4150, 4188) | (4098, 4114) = 0.10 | 6.69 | 7.88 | 7.5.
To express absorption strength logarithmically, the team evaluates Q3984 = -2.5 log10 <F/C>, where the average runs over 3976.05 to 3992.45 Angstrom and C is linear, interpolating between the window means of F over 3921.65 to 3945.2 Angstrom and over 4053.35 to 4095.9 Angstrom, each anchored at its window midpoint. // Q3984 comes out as -0.229 mag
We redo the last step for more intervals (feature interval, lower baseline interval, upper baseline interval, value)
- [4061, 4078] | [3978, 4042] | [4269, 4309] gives -0.041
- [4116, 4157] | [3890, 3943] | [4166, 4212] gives -0.047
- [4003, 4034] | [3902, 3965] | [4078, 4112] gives -0.115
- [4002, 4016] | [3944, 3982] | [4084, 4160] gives -0.188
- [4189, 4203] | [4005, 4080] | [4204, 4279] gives 0.005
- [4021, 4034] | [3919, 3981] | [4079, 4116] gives -0.104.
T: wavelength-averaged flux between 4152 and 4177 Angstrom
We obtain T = 7.96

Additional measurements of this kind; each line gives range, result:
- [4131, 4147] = 7.86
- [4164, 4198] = 7.82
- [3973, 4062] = 7.57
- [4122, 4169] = 7.89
